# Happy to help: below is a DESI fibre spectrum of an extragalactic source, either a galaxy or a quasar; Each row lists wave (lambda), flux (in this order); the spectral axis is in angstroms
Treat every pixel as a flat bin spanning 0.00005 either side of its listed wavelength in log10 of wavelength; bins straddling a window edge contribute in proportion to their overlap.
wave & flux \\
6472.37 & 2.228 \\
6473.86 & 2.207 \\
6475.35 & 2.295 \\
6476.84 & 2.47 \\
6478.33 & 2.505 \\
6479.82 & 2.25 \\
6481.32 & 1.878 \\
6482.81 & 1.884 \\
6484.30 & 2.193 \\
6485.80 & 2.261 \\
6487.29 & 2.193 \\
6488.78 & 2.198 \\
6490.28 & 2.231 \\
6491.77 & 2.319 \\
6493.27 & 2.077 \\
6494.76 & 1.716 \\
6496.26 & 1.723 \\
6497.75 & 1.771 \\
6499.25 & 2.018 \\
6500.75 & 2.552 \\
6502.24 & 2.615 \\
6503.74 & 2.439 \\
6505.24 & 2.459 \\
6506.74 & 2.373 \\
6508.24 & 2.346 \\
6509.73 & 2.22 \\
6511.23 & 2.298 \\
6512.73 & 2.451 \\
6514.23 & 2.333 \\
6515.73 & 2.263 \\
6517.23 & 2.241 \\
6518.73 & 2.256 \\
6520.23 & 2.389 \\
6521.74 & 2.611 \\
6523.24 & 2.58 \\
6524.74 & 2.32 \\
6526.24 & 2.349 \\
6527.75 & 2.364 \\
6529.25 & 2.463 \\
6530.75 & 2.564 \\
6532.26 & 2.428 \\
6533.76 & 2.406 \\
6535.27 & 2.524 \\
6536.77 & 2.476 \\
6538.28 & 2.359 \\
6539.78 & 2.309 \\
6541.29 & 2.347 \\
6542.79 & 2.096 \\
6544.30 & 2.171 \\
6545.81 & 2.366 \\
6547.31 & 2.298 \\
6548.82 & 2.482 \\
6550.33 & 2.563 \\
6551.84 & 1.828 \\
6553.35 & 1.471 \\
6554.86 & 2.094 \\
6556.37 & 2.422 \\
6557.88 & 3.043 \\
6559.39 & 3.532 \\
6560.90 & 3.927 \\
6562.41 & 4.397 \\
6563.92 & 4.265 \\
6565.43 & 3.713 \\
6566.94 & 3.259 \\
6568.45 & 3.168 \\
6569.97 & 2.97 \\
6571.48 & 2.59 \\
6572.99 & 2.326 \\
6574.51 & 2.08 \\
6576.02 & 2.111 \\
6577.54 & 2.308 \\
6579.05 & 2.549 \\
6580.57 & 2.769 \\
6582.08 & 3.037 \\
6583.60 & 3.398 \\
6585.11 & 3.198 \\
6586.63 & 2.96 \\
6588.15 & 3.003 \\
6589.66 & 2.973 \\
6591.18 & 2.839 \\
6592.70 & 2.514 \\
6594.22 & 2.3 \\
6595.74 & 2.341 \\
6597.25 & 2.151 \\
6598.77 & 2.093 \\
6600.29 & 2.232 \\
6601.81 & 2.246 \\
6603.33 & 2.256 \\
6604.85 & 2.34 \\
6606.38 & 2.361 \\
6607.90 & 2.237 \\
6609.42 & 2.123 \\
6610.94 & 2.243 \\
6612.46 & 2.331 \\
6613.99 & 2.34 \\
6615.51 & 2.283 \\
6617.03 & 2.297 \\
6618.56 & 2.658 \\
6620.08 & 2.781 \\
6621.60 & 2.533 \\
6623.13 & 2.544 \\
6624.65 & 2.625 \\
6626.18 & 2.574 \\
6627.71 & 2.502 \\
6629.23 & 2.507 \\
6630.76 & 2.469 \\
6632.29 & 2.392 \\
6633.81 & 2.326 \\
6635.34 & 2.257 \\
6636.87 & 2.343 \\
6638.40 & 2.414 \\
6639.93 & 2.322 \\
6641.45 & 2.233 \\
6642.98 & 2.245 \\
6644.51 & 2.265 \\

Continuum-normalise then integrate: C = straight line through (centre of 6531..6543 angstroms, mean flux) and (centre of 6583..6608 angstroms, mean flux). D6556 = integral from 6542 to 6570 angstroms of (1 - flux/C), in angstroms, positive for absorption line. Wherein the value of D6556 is -4.5 angstroms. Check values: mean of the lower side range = 2.39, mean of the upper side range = 2.56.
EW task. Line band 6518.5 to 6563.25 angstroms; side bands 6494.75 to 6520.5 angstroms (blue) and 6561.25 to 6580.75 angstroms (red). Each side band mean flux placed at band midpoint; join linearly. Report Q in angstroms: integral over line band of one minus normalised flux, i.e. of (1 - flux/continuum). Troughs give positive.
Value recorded 2.1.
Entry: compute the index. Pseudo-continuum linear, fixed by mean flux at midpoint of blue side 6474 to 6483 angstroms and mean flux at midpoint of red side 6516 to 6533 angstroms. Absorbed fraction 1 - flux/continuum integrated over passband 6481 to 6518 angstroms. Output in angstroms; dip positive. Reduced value 1.7 angstroms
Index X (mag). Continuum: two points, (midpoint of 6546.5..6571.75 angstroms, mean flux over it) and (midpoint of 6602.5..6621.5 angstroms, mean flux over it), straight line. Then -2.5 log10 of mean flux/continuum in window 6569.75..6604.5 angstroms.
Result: 0.029 mag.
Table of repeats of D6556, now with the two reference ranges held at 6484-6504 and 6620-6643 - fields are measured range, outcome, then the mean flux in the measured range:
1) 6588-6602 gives -0.5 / 2.46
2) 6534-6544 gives -0.4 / 2.35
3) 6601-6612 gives 0.6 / 2.26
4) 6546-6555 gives 0.5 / 2.14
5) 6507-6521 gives -0.7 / 2.31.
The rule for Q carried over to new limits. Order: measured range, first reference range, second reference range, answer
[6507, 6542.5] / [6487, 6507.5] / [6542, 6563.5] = 0.5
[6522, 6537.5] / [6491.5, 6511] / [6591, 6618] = -1.6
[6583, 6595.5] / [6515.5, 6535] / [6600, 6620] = -2.8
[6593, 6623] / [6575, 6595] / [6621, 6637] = 3.1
